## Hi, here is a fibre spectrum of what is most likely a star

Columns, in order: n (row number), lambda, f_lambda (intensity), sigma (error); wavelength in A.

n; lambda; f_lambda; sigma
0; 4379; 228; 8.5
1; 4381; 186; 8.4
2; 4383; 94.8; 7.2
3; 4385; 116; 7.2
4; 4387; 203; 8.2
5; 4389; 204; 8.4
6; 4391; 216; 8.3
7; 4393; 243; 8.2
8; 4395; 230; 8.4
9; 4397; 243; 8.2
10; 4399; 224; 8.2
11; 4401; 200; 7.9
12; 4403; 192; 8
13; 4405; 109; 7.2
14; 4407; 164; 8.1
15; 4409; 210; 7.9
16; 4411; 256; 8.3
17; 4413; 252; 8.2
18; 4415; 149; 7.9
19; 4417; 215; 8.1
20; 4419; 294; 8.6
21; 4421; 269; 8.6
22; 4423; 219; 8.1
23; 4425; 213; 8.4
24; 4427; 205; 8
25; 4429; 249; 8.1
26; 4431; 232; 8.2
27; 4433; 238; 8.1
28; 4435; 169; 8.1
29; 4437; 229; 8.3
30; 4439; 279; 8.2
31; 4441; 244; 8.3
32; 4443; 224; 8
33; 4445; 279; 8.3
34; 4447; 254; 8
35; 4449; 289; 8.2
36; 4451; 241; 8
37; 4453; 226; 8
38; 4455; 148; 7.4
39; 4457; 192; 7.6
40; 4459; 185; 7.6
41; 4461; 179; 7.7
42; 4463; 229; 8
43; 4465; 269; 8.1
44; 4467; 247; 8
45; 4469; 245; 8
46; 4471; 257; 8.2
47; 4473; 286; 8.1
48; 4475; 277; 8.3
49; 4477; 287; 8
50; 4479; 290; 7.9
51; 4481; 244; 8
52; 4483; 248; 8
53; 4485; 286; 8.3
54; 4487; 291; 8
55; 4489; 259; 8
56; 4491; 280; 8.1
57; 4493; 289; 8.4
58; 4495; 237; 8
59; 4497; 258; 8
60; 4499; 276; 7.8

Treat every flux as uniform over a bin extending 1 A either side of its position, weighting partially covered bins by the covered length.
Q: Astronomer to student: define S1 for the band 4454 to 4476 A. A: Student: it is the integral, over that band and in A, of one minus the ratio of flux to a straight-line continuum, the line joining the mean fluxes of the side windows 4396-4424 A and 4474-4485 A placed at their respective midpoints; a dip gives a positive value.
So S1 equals 2.6 A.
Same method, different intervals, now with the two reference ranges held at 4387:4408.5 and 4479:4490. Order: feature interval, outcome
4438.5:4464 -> 1.5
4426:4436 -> 0.4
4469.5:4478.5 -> -0.5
